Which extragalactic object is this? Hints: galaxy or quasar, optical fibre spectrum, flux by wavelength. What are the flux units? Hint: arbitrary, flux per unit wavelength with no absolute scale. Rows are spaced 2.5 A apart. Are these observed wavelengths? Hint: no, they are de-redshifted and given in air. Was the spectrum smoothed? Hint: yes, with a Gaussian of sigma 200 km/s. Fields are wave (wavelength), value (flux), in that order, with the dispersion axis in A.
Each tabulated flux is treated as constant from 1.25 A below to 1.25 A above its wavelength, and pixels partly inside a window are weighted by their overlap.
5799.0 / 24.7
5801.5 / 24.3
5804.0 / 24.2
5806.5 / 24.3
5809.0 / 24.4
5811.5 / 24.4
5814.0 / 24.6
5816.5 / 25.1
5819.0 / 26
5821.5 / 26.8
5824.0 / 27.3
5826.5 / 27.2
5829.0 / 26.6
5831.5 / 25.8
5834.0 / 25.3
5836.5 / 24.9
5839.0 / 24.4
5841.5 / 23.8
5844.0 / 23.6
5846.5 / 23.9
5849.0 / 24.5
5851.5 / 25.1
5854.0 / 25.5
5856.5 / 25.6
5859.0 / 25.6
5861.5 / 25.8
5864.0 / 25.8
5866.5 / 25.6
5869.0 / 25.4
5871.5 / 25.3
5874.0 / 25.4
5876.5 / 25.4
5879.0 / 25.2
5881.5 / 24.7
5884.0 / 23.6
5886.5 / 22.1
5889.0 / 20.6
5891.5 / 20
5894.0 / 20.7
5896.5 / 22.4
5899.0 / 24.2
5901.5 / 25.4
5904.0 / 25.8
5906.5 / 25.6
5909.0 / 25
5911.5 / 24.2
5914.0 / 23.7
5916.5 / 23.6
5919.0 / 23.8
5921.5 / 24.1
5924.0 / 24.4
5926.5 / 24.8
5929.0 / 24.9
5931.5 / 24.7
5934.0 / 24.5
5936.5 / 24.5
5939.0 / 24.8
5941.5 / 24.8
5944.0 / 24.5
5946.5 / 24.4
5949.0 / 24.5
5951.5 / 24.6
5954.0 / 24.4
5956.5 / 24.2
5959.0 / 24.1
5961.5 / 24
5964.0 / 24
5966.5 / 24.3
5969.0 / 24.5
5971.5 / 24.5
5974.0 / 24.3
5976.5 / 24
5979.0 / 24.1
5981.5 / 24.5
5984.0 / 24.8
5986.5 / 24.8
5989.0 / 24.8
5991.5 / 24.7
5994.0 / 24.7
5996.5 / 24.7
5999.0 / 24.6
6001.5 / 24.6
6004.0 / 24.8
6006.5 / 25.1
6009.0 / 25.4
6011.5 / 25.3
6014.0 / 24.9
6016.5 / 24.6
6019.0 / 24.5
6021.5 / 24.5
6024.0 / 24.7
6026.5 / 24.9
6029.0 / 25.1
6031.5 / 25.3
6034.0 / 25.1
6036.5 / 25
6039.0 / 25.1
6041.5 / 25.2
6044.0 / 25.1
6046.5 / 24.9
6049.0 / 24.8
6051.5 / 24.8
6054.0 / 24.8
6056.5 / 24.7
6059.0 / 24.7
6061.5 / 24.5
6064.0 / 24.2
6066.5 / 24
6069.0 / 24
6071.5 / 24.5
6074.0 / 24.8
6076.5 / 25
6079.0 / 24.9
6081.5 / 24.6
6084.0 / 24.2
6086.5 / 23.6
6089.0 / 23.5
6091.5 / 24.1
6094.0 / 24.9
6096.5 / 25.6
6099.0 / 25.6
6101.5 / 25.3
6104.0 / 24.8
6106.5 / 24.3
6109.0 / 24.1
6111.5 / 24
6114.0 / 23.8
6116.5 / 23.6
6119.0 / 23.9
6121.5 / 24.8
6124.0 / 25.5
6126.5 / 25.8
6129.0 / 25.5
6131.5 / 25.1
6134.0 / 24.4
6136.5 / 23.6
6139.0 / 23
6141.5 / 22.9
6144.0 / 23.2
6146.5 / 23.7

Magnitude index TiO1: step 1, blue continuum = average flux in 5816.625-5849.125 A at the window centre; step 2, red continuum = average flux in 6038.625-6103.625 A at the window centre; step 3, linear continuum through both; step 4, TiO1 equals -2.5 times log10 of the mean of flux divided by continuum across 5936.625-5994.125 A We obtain 0.02 mag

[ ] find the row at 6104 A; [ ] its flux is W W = 24.8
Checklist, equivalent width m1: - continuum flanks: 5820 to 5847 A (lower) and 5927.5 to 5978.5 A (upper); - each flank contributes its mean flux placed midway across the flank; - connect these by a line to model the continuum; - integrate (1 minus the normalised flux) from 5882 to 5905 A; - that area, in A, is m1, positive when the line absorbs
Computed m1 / 1.99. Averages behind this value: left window 25.5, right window 24.4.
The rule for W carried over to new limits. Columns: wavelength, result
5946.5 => 24.4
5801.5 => 24.3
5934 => 24.5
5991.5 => 24.7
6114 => 23.8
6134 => 24.4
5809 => 24.4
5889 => 20.6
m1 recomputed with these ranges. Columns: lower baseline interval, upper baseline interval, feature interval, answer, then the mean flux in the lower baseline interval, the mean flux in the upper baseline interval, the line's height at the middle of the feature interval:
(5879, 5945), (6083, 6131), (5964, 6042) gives -1.63 A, 23.9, 24.6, 24.2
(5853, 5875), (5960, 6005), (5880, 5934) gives 3.02 A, 25.6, 24.5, 25.2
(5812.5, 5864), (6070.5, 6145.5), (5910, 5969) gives 1.59 A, 25.4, 24.4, 25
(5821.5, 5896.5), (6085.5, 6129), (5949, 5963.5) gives 0.21 A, 24.6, 24.6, 24.6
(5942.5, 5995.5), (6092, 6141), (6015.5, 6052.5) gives -0.64 A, 24.4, 24.6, 24.5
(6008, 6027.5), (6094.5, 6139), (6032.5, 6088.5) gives 0.25 A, 24.8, 24.6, 24.8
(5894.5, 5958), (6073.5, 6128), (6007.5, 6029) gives -0.32 A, 24.4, 24.6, 24.5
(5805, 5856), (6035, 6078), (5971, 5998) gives 0.35 A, 25.2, 24.7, 24.9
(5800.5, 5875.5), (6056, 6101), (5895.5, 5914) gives 0.30 A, 25.2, 24.5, 25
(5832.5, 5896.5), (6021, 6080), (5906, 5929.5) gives 0.06 A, 24.3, 24.8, 24.4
